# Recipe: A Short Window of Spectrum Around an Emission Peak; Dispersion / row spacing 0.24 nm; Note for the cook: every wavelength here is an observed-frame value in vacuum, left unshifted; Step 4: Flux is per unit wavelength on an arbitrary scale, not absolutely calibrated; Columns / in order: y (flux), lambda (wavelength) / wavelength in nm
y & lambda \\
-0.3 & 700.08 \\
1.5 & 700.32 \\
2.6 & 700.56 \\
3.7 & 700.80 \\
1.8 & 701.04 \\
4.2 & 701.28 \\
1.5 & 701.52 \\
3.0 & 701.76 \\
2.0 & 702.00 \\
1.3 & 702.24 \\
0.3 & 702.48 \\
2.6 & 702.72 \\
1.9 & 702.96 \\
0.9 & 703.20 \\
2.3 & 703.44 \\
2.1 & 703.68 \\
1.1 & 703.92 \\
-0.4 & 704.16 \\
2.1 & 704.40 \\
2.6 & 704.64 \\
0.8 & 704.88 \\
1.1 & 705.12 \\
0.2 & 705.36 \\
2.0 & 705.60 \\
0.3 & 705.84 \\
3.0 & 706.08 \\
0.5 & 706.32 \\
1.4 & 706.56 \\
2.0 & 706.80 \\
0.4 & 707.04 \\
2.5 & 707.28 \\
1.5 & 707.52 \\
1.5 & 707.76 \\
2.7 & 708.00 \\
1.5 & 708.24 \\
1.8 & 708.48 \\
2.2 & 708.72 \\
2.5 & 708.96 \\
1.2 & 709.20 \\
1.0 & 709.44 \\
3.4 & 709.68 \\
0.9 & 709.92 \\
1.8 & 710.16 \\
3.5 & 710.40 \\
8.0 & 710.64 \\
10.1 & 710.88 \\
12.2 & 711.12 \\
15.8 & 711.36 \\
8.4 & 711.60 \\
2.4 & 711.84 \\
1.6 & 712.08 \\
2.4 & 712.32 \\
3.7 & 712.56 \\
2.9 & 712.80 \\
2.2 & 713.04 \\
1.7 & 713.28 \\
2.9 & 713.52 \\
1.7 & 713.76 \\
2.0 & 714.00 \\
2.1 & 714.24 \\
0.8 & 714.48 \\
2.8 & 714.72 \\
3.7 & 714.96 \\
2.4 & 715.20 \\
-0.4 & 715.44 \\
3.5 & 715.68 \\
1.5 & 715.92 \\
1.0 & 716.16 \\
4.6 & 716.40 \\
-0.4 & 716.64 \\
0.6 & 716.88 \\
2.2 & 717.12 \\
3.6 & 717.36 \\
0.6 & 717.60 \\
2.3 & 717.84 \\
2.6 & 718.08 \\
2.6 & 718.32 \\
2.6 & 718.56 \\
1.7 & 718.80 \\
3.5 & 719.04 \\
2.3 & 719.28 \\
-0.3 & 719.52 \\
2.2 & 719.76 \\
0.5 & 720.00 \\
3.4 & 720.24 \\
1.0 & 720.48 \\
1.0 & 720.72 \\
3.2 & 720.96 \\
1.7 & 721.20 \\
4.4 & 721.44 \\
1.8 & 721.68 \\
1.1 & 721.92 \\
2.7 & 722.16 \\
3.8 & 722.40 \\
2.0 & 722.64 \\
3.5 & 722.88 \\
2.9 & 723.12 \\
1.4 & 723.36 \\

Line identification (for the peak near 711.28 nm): [O II] 3727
